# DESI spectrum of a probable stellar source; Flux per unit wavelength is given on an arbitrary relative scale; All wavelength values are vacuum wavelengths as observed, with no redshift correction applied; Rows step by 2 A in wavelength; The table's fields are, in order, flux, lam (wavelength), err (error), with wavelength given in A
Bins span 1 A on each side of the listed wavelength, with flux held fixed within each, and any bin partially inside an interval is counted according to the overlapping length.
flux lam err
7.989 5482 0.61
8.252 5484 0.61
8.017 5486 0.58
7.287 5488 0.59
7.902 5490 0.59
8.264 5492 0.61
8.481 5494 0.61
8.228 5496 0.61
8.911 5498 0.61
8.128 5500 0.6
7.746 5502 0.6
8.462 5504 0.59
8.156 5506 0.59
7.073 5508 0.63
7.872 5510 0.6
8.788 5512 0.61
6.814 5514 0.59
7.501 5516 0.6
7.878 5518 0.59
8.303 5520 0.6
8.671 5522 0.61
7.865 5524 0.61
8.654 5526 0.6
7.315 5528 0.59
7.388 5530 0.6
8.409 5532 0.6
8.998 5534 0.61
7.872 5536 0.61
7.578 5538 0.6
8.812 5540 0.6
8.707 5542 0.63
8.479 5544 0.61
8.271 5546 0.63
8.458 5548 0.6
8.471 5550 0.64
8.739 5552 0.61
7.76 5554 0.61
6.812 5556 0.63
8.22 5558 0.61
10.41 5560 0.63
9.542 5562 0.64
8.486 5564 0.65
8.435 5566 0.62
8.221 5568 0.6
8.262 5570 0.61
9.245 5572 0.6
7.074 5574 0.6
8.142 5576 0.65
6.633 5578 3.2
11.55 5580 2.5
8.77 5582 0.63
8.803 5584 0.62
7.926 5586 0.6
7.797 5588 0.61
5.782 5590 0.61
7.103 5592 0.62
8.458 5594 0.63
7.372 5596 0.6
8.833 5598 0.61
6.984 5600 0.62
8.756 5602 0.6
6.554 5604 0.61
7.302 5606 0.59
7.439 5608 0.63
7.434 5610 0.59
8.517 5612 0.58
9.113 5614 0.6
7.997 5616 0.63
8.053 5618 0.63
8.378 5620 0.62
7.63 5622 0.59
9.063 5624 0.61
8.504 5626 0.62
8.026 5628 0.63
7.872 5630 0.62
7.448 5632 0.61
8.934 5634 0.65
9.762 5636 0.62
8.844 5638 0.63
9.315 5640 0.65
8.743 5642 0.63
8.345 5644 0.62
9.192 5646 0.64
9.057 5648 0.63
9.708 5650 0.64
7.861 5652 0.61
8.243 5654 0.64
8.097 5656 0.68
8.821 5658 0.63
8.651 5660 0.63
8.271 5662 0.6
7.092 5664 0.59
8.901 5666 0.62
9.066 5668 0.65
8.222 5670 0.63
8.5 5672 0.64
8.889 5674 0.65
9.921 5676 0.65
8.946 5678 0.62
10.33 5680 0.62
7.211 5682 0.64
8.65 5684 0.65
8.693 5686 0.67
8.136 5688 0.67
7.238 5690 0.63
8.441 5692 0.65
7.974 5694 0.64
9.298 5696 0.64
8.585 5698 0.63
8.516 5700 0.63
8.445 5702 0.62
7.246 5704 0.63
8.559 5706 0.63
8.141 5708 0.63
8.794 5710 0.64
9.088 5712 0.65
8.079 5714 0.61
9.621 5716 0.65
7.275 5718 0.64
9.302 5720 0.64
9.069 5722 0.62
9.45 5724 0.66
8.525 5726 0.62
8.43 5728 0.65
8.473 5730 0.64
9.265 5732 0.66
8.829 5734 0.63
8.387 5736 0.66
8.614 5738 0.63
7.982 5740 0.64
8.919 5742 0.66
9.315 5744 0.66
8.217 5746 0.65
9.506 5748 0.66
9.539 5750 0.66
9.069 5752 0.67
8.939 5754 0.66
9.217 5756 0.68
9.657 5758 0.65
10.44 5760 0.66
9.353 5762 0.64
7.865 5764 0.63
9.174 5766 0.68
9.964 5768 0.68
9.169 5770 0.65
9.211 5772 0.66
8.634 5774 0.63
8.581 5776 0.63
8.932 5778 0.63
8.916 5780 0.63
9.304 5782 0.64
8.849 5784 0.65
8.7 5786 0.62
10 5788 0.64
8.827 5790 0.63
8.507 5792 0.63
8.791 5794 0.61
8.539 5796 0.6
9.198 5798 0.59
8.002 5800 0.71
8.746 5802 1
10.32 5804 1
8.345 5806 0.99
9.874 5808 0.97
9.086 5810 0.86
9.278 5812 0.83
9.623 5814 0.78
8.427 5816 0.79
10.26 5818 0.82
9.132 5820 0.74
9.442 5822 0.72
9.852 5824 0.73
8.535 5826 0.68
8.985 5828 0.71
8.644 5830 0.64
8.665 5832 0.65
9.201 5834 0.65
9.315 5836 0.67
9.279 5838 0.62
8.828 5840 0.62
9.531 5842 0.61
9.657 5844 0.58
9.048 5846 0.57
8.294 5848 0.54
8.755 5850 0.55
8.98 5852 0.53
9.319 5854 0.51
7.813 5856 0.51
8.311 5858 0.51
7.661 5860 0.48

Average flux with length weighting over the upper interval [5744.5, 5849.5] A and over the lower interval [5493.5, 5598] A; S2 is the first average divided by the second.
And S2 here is 1.1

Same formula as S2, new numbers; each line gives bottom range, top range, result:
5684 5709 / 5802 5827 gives 1.13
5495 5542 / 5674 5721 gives 1.06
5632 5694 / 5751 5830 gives 1.06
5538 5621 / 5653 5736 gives 1.05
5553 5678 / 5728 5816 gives 1.08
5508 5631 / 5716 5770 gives 1.10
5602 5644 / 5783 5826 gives 1.10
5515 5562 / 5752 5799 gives 1.10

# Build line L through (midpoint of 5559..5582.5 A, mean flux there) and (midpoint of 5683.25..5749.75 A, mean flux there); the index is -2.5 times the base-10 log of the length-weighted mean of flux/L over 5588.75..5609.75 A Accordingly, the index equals 0.17 mag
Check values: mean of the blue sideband 8.73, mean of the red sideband 8.59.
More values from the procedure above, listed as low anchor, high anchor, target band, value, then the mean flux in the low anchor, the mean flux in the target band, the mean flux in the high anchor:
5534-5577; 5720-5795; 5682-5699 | 0.06 mag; 8.4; 8.31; 8.99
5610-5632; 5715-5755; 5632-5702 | -0.02 mag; 8.24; 8.64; 8.84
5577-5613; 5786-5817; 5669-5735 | -0.02 mag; 7.89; 8.61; 9.03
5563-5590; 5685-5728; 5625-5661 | -0.03 mag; 8.31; 8.63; 8.5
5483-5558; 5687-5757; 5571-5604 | 0.03 mag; 8.09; 8.03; 8.64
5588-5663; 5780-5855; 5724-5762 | -0.03 mag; 8.22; 8.99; 9.08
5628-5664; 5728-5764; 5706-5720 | 0.04 mag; 8.6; 8.56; 8.99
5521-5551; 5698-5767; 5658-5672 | 0.03 mag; 8.26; 8.41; 8.8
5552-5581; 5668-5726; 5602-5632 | 0.07 mag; 8.49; 8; 8.6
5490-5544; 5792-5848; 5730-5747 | 0.02 mag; 8.11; 8.68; 9.11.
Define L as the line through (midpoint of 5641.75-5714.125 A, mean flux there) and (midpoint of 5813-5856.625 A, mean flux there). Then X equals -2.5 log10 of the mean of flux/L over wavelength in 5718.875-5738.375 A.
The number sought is -0.01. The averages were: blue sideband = 8.54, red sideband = 9.08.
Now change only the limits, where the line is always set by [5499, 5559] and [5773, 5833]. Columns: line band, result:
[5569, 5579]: 0.05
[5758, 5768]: -0.05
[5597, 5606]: 0.08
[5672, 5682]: -0.07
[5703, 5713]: 0.04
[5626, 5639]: -0.01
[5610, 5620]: 0.01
